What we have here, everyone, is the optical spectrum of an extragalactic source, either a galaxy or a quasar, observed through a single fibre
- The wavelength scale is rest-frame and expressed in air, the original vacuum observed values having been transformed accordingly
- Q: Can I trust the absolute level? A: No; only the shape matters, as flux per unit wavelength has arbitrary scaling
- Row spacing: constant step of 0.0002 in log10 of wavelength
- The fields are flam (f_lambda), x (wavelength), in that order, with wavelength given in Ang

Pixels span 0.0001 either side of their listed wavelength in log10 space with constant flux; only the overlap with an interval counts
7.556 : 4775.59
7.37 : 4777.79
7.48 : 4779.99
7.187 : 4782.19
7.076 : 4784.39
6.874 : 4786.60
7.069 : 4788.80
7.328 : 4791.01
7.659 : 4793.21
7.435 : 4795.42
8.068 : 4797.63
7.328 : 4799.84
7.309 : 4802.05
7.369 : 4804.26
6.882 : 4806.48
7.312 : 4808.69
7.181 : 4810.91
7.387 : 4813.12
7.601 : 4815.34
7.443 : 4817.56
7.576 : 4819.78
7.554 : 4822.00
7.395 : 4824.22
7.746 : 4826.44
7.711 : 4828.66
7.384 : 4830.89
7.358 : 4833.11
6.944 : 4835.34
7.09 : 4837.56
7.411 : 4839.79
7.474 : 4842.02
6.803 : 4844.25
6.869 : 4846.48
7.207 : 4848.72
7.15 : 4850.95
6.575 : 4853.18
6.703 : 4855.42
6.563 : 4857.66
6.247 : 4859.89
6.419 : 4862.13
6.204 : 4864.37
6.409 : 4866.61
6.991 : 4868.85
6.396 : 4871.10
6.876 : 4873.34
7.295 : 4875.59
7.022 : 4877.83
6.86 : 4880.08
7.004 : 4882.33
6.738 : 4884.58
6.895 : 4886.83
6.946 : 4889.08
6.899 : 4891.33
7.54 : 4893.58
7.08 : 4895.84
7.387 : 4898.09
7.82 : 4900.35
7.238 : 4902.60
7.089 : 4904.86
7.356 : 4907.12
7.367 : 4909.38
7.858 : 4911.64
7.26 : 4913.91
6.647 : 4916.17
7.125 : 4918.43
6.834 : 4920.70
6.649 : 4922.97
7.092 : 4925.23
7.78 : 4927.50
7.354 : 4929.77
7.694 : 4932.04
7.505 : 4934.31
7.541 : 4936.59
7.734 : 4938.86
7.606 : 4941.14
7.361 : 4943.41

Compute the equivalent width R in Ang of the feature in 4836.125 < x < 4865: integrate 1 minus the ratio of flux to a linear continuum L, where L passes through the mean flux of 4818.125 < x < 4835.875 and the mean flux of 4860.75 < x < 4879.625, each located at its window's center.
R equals 0.9 Ang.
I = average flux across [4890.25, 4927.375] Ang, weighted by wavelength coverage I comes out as 7.22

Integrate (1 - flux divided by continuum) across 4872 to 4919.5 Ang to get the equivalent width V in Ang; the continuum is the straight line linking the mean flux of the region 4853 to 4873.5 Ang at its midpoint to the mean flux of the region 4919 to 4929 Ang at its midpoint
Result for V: -2.26 Ang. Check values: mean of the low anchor 6.52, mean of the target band 7.15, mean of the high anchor 7.1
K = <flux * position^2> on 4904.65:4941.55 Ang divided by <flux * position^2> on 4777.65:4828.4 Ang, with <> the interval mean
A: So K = 1.0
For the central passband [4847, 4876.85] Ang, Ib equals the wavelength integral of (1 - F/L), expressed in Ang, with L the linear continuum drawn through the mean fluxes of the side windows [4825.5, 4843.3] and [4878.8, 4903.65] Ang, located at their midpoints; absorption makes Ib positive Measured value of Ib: 2.3 Ang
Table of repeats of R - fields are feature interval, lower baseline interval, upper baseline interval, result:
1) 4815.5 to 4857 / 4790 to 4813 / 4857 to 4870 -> -2.2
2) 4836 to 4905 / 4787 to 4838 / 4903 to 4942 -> 3.9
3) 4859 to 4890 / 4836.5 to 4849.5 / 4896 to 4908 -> 2.2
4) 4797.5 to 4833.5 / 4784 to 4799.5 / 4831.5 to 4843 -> -0.6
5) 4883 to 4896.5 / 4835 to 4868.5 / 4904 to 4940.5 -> 0.1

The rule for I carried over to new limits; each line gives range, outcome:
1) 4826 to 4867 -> 6.96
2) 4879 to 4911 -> 7.17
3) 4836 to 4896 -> 6.87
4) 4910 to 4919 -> 7.24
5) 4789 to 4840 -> 7.41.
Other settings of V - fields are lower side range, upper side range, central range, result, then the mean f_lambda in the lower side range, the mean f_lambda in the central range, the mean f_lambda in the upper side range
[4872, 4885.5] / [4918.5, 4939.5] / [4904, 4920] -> -0.1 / 6.96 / 7.23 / 7.33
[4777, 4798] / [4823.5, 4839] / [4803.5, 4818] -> 0.1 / 7.33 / 7.3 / 7.38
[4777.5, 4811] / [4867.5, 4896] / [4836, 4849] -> 0.0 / 7.31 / 7.13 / 6.95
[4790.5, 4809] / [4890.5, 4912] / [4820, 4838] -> 0.0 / 7.42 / 7.42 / 7.35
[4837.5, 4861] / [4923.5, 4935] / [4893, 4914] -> -0.4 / 6.91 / 7.4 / 7.45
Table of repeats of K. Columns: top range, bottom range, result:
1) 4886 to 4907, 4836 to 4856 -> 1.05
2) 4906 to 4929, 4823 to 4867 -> 1.06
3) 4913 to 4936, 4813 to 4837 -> 1.01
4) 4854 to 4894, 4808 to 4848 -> 0.94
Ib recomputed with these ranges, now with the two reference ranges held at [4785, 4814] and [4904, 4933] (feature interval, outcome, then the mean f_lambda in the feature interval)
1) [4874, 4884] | 0.3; 7.02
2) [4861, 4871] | 1.1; 6.49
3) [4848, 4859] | 0.7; 6.82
